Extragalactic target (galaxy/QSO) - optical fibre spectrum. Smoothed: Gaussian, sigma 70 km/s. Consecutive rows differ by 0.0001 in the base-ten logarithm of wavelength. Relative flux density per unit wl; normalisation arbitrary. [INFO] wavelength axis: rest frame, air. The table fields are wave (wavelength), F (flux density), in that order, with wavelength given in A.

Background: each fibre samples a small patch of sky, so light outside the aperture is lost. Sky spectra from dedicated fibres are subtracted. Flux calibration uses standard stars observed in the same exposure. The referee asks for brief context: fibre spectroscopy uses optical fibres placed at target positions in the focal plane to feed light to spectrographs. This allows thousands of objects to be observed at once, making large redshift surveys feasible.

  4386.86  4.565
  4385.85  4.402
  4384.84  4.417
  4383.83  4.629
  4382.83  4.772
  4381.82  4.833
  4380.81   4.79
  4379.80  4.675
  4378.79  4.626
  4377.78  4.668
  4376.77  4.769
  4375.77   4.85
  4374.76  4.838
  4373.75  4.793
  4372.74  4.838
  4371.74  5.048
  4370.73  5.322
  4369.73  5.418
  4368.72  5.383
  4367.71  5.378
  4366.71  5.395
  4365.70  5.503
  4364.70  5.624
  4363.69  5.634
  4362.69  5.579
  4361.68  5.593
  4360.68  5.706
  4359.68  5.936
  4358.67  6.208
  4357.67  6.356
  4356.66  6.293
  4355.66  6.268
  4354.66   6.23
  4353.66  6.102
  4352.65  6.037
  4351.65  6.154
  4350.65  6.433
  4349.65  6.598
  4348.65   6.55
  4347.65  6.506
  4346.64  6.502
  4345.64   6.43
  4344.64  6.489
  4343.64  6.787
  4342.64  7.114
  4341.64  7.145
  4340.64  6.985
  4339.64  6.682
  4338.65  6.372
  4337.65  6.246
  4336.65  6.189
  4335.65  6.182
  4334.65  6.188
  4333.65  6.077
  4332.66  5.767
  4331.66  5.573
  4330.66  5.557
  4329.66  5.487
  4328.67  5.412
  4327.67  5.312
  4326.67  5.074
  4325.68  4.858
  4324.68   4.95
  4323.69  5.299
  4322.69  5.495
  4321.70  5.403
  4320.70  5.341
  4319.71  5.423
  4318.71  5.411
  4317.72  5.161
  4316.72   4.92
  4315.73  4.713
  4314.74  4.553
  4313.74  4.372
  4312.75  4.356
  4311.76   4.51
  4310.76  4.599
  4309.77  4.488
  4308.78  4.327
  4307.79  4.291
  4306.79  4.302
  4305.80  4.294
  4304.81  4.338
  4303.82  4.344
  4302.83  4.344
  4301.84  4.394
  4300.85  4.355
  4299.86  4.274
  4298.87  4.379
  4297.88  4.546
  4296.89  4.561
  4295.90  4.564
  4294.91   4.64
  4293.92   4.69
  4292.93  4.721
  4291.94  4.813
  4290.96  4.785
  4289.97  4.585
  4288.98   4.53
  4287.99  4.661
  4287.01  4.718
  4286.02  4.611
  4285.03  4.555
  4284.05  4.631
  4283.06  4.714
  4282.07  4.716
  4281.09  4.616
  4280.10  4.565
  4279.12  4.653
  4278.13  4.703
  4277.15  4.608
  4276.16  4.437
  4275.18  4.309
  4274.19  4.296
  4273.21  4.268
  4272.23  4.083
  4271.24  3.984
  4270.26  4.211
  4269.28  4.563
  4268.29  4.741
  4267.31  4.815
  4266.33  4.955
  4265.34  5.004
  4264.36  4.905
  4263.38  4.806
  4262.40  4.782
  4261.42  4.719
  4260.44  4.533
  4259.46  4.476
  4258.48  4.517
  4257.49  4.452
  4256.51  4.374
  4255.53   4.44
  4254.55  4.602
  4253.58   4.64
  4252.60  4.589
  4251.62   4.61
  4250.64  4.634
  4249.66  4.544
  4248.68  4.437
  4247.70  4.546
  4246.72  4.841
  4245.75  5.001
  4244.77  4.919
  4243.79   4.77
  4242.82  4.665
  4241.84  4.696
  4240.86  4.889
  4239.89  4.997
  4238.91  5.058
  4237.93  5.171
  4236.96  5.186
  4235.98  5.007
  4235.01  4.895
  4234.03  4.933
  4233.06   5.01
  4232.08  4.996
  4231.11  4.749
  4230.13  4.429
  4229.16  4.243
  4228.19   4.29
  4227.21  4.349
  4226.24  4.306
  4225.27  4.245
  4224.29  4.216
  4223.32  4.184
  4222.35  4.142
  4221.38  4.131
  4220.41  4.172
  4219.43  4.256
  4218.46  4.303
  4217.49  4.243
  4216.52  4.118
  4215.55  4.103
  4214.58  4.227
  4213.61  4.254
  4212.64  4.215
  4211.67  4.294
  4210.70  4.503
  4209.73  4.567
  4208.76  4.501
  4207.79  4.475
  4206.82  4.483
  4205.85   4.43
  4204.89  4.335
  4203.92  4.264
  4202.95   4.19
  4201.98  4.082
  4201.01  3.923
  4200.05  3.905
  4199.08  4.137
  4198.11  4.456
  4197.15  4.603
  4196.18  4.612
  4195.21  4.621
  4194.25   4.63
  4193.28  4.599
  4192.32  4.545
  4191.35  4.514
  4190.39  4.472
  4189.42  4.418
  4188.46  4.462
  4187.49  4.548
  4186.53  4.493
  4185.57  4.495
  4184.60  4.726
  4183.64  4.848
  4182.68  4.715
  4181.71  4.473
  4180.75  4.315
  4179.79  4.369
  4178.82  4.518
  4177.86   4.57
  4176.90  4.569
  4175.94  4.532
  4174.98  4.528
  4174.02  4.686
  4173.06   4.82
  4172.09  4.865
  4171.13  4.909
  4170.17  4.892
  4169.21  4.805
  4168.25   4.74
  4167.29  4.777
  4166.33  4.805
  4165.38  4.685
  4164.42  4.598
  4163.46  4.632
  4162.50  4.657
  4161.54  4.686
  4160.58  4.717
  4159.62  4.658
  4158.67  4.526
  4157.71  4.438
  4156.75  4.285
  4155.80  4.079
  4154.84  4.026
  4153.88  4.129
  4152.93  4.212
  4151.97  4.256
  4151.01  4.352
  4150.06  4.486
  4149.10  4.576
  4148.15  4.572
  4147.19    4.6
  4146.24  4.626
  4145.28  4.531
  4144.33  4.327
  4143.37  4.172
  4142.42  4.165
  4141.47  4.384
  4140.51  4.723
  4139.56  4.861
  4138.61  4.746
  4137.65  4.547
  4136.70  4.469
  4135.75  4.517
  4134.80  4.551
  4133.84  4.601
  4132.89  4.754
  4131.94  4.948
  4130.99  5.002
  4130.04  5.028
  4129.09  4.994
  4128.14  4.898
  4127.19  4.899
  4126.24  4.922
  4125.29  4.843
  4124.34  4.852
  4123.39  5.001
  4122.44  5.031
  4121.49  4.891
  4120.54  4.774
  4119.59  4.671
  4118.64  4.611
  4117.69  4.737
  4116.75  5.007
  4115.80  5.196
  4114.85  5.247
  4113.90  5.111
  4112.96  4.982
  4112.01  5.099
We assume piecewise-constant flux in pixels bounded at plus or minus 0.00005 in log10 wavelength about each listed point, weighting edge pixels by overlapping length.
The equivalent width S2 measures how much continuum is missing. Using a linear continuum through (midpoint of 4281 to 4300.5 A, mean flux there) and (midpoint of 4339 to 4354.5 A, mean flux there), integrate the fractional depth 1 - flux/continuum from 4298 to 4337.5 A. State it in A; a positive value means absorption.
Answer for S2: 4.10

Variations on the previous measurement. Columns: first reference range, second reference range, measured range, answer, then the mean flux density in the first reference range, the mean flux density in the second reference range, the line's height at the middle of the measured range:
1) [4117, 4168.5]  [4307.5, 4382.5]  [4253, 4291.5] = 4.8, 4.62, 5.56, 5.22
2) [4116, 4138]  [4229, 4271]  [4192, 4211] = 1.5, 4.81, 4.73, 4.76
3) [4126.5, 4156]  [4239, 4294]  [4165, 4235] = 1.8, 4.56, 4.63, 4.59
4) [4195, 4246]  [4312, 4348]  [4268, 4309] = 5.9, 4.48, 5.72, 5.25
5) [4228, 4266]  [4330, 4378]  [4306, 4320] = 2.1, 4.73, 5.93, 5.47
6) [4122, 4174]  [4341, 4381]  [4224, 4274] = 5.1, 4.63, 5.77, 5.17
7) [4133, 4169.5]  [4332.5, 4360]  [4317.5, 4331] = 1.9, 4.51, 6.4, 6.18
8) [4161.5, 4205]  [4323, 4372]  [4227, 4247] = 0.7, 4.54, 5.96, 5.01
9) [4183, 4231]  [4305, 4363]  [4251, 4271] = 1.2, 4.36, 5.67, 4.92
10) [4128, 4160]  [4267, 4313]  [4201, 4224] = 1.2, 4.53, 4.5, 4.51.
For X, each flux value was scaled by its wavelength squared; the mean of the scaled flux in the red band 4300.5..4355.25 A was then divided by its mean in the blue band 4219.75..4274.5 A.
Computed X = 1.24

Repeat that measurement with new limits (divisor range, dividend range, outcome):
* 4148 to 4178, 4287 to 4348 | 1.23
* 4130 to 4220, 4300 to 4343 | 1.25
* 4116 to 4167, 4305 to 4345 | 1.28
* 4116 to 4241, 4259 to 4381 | 1.21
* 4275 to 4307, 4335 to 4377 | 1.35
